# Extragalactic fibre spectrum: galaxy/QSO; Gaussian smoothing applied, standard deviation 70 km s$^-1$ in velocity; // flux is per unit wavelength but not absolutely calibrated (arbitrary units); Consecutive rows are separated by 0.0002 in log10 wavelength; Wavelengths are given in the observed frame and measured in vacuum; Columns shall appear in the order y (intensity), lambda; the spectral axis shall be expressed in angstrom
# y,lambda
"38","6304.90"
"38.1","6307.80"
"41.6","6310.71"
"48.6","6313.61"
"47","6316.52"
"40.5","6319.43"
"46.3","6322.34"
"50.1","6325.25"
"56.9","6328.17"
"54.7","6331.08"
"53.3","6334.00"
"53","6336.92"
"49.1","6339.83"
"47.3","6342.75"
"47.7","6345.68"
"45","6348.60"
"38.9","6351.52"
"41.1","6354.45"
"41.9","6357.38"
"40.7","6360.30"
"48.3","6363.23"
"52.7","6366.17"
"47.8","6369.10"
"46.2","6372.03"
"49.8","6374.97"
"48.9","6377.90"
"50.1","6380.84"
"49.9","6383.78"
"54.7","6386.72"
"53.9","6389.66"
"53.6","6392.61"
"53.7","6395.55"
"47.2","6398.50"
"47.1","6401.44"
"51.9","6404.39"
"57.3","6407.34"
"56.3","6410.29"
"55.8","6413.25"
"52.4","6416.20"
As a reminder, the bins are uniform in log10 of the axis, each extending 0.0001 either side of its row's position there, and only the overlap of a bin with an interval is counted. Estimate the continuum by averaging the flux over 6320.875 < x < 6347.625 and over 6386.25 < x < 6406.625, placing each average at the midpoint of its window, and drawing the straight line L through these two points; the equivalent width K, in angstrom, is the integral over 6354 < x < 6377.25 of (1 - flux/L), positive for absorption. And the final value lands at 2.2 angstrom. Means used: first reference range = 50.8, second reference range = 51.8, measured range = 46.4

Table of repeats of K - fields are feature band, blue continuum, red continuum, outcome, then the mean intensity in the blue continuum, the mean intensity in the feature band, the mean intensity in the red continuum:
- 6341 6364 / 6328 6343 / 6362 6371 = 3.2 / 52.4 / 43.8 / 49.5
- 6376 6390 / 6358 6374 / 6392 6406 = -0.7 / 46.9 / 51.3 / 50.6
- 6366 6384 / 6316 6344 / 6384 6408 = 0.8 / 49.9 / 49.1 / 52.1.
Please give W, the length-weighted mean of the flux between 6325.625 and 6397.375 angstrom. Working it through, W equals 49.1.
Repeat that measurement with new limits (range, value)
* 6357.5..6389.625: 48.9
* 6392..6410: 52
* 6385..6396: 53.9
